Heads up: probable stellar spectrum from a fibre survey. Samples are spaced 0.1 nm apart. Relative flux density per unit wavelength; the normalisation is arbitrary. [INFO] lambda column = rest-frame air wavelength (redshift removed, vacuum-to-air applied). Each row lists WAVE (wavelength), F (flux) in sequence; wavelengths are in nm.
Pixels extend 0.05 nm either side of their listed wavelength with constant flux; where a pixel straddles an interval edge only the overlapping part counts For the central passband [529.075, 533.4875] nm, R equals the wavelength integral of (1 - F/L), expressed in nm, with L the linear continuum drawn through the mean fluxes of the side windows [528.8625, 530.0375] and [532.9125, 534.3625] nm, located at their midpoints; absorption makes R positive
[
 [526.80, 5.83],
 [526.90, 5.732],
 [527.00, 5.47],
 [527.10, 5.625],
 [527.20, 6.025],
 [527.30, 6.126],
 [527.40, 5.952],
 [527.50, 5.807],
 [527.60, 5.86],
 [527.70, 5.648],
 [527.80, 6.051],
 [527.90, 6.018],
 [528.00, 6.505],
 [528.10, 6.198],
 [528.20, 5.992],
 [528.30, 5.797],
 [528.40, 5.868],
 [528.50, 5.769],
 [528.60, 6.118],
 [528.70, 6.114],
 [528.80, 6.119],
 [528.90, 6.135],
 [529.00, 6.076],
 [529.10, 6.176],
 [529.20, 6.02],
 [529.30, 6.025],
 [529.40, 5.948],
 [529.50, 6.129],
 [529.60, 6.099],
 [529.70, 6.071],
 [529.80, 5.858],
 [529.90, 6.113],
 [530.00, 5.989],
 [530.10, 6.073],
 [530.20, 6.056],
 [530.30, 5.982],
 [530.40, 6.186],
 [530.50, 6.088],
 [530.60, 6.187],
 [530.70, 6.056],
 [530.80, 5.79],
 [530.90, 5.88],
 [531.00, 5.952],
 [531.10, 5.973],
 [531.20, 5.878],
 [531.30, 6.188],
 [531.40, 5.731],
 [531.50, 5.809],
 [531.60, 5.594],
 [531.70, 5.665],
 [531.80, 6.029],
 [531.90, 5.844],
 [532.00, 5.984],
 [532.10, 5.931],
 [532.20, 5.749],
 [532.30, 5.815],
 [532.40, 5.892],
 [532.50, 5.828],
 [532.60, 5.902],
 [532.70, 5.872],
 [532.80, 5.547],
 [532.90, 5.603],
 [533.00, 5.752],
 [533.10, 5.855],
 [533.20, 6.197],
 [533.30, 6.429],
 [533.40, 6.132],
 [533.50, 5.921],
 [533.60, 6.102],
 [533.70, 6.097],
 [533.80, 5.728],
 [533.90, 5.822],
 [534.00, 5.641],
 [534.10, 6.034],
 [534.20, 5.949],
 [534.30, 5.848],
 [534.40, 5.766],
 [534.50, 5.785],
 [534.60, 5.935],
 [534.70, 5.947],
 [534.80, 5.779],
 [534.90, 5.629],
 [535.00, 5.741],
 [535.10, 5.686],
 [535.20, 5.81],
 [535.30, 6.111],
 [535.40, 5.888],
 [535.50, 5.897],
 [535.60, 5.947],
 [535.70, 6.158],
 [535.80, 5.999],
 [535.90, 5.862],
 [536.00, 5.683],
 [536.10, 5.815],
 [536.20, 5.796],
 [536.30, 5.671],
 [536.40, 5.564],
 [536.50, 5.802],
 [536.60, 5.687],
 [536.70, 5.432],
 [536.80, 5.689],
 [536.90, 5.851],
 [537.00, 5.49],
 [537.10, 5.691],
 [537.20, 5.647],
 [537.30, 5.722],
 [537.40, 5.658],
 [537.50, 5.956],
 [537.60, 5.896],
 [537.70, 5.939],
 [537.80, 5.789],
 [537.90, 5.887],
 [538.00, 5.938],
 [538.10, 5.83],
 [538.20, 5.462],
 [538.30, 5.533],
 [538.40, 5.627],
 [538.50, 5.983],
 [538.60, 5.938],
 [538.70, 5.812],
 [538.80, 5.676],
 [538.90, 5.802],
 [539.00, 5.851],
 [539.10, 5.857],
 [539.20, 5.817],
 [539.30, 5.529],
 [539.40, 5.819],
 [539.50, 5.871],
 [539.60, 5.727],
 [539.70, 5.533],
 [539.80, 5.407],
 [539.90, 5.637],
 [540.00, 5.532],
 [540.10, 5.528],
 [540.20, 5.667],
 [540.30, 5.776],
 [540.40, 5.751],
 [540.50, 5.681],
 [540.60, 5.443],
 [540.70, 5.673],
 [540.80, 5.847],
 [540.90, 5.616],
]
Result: 0.04 nm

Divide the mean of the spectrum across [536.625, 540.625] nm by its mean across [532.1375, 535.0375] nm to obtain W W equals 0.97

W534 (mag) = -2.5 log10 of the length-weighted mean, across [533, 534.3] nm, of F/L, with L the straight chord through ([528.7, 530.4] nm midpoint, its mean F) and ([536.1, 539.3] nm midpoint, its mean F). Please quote -0.01 mag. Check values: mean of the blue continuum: 6.06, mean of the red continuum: 5.75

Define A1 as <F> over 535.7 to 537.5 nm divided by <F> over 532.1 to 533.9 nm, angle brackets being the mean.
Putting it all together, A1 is 0.97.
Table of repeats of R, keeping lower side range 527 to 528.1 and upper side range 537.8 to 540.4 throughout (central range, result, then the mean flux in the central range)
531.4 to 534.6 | -0.02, 5.87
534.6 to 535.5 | 0.00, 5.83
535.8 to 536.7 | 0.01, 5.73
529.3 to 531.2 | -0.04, 6.02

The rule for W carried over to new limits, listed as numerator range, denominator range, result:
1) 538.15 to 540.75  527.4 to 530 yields 0.95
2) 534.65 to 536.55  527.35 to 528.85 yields 0.97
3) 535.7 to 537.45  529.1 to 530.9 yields 0.95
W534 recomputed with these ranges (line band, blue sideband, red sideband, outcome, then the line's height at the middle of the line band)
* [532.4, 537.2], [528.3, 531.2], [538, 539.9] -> 0.00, 5.86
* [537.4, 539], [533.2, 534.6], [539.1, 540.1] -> -0.01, 5.73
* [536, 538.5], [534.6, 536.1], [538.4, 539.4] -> 0.02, 5.83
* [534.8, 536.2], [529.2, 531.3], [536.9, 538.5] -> -0.01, 5.83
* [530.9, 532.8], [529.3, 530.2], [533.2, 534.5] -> 0.02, 6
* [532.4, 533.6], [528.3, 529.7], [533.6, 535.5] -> 0.00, 5.9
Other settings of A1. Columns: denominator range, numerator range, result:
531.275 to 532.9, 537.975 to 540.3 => 0.98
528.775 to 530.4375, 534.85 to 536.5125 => 0.96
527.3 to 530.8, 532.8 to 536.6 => 0.97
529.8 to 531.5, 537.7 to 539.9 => 0.96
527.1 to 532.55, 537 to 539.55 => 0.97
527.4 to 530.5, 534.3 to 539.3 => 0.96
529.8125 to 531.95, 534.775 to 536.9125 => 0.97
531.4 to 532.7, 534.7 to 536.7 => 1.00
